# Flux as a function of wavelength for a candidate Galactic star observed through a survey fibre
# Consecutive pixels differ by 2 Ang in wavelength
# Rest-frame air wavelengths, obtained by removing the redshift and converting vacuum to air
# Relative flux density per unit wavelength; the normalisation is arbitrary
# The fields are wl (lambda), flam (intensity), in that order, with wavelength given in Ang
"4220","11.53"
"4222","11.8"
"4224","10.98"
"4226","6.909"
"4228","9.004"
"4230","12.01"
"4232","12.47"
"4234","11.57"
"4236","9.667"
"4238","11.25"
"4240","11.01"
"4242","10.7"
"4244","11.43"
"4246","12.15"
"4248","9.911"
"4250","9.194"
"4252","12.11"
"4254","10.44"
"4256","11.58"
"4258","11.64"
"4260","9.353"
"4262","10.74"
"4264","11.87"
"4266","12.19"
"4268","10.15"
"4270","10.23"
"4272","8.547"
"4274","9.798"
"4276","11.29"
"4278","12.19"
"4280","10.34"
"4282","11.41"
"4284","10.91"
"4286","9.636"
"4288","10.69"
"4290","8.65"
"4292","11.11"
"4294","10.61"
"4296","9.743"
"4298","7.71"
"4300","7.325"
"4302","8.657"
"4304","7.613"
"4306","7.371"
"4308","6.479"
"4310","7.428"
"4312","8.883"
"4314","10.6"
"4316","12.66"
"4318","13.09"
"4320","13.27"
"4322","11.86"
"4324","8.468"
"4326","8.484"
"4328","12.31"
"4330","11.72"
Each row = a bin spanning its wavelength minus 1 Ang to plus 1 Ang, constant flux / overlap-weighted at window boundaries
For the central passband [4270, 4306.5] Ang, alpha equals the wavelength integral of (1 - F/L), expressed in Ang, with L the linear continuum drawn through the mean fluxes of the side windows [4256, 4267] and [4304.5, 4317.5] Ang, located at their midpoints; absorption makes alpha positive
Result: 1.3 Ang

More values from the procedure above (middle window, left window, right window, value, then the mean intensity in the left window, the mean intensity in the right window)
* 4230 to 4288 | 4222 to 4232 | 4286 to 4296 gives -3.9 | 10.2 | 10.1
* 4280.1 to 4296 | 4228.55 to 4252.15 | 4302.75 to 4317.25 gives -1.5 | 11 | 8.79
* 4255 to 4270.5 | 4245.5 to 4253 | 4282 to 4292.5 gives -0.6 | 10.8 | 10.3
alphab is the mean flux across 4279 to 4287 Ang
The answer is 10.6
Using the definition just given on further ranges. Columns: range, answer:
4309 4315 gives 8.97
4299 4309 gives 7.49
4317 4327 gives 11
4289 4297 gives 10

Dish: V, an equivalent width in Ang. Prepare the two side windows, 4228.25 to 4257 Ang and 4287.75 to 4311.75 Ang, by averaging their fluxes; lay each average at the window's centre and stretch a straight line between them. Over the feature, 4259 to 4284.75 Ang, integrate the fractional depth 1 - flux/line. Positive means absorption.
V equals -2.5 Ang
